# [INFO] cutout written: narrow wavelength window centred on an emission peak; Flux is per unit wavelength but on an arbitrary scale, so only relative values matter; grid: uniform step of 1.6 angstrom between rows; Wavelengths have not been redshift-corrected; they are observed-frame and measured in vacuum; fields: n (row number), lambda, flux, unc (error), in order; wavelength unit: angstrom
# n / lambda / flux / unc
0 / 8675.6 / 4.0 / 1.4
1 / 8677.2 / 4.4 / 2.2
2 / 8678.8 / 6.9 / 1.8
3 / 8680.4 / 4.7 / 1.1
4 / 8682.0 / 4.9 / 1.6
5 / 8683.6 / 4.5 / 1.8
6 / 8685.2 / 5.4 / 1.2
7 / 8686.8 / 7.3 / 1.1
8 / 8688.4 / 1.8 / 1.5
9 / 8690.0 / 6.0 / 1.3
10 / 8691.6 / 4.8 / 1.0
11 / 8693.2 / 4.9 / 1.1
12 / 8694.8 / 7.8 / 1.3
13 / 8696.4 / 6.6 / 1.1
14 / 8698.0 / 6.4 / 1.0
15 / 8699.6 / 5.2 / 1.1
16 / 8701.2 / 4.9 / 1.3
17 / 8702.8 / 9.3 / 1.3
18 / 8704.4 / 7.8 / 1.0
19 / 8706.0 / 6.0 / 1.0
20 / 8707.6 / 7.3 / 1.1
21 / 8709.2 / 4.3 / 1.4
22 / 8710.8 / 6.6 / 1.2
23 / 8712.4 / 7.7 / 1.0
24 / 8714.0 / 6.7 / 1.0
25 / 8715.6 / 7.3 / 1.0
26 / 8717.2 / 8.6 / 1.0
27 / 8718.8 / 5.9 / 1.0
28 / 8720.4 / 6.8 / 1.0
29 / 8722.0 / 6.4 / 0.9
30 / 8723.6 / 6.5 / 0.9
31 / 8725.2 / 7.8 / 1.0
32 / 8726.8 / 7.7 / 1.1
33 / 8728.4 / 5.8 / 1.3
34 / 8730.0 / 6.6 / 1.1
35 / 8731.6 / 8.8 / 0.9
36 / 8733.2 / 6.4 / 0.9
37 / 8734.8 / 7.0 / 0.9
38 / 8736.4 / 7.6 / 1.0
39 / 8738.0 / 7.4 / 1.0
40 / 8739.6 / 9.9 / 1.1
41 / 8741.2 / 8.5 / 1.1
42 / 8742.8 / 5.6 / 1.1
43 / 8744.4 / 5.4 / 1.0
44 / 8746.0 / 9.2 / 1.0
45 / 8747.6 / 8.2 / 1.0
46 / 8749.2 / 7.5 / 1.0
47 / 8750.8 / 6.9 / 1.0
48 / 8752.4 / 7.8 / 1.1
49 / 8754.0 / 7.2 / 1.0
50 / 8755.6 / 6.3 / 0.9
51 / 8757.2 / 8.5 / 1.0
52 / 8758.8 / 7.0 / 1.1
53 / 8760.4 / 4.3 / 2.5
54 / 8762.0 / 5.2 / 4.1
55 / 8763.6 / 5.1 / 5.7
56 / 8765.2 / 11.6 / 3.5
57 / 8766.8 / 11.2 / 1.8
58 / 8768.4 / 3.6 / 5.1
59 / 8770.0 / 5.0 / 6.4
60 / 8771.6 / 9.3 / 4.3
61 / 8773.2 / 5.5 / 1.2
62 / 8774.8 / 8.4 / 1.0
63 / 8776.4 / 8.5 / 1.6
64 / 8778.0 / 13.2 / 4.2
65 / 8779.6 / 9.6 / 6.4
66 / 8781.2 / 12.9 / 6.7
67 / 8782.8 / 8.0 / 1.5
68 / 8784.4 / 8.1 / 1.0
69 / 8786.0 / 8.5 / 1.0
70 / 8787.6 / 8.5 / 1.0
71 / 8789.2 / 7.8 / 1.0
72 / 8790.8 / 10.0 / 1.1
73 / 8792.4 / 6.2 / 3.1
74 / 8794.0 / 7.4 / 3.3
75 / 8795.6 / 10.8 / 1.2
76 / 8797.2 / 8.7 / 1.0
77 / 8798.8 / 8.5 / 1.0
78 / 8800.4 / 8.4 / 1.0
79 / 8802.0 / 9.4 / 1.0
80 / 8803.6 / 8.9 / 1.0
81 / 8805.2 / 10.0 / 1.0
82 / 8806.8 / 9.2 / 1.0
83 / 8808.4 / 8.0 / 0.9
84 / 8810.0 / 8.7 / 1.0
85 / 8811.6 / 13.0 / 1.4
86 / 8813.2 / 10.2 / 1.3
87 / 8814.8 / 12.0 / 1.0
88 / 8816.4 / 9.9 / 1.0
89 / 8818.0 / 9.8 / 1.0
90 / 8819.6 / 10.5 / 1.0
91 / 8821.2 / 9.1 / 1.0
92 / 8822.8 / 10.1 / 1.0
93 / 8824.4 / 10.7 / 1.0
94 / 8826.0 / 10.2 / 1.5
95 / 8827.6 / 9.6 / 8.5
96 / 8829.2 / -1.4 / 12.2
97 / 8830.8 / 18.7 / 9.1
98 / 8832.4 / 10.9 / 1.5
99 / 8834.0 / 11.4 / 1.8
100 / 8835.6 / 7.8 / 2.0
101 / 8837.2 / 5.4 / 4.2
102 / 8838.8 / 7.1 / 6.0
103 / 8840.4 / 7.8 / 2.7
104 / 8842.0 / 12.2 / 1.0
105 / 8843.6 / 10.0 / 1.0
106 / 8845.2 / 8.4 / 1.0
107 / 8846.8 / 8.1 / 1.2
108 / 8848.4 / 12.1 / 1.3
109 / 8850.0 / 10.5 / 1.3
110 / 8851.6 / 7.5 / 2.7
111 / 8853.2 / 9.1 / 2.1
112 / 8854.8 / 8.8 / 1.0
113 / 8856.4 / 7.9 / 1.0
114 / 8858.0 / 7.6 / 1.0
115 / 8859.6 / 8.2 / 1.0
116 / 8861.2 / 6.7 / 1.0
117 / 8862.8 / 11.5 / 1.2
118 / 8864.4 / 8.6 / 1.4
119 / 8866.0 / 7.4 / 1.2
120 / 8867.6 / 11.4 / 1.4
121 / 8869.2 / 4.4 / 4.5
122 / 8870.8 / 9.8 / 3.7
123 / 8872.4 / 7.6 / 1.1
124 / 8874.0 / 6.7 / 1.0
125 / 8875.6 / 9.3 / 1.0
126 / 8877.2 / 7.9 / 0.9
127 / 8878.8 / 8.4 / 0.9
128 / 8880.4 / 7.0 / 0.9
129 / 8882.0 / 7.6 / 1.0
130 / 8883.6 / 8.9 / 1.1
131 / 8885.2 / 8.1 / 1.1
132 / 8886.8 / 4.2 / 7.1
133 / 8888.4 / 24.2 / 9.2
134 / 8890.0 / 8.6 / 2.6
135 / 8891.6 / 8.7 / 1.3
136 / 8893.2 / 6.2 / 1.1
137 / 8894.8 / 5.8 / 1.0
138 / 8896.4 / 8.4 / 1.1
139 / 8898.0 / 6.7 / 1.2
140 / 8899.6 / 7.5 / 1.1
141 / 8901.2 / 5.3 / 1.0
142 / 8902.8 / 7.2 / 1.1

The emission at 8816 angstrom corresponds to Mg II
